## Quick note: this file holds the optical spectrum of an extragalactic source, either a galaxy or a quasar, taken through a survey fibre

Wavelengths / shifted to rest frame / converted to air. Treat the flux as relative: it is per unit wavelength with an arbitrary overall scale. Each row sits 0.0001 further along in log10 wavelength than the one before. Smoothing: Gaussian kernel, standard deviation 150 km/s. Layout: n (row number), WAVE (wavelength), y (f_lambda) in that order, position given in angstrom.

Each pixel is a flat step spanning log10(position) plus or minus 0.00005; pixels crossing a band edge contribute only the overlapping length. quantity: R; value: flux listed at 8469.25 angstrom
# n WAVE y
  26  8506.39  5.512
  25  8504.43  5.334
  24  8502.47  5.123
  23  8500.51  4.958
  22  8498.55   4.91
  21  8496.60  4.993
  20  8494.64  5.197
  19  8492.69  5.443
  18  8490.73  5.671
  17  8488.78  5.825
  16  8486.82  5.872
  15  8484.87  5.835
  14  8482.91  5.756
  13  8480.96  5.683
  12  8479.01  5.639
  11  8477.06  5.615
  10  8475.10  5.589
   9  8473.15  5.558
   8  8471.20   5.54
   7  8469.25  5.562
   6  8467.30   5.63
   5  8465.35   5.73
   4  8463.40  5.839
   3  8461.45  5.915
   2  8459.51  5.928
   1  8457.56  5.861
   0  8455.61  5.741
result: 5.562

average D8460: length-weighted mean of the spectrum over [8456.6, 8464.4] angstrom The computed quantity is 5.89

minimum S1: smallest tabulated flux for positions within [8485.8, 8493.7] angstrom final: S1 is 5.443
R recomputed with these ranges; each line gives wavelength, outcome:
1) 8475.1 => 5.589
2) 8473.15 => 5.558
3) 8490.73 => 5.671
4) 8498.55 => 4.91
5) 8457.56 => 5.861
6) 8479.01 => 5.639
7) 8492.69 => 5.443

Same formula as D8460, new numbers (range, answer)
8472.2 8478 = 5.58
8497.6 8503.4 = 4.99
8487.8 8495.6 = 5.54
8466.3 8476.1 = 5.57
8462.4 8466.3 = 5.78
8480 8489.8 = 5.79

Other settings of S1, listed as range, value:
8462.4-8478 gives 5.54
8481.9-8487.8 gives 5.756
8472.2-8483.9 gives 5.558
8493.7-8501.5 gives 4.91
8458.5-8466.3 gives 5.73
